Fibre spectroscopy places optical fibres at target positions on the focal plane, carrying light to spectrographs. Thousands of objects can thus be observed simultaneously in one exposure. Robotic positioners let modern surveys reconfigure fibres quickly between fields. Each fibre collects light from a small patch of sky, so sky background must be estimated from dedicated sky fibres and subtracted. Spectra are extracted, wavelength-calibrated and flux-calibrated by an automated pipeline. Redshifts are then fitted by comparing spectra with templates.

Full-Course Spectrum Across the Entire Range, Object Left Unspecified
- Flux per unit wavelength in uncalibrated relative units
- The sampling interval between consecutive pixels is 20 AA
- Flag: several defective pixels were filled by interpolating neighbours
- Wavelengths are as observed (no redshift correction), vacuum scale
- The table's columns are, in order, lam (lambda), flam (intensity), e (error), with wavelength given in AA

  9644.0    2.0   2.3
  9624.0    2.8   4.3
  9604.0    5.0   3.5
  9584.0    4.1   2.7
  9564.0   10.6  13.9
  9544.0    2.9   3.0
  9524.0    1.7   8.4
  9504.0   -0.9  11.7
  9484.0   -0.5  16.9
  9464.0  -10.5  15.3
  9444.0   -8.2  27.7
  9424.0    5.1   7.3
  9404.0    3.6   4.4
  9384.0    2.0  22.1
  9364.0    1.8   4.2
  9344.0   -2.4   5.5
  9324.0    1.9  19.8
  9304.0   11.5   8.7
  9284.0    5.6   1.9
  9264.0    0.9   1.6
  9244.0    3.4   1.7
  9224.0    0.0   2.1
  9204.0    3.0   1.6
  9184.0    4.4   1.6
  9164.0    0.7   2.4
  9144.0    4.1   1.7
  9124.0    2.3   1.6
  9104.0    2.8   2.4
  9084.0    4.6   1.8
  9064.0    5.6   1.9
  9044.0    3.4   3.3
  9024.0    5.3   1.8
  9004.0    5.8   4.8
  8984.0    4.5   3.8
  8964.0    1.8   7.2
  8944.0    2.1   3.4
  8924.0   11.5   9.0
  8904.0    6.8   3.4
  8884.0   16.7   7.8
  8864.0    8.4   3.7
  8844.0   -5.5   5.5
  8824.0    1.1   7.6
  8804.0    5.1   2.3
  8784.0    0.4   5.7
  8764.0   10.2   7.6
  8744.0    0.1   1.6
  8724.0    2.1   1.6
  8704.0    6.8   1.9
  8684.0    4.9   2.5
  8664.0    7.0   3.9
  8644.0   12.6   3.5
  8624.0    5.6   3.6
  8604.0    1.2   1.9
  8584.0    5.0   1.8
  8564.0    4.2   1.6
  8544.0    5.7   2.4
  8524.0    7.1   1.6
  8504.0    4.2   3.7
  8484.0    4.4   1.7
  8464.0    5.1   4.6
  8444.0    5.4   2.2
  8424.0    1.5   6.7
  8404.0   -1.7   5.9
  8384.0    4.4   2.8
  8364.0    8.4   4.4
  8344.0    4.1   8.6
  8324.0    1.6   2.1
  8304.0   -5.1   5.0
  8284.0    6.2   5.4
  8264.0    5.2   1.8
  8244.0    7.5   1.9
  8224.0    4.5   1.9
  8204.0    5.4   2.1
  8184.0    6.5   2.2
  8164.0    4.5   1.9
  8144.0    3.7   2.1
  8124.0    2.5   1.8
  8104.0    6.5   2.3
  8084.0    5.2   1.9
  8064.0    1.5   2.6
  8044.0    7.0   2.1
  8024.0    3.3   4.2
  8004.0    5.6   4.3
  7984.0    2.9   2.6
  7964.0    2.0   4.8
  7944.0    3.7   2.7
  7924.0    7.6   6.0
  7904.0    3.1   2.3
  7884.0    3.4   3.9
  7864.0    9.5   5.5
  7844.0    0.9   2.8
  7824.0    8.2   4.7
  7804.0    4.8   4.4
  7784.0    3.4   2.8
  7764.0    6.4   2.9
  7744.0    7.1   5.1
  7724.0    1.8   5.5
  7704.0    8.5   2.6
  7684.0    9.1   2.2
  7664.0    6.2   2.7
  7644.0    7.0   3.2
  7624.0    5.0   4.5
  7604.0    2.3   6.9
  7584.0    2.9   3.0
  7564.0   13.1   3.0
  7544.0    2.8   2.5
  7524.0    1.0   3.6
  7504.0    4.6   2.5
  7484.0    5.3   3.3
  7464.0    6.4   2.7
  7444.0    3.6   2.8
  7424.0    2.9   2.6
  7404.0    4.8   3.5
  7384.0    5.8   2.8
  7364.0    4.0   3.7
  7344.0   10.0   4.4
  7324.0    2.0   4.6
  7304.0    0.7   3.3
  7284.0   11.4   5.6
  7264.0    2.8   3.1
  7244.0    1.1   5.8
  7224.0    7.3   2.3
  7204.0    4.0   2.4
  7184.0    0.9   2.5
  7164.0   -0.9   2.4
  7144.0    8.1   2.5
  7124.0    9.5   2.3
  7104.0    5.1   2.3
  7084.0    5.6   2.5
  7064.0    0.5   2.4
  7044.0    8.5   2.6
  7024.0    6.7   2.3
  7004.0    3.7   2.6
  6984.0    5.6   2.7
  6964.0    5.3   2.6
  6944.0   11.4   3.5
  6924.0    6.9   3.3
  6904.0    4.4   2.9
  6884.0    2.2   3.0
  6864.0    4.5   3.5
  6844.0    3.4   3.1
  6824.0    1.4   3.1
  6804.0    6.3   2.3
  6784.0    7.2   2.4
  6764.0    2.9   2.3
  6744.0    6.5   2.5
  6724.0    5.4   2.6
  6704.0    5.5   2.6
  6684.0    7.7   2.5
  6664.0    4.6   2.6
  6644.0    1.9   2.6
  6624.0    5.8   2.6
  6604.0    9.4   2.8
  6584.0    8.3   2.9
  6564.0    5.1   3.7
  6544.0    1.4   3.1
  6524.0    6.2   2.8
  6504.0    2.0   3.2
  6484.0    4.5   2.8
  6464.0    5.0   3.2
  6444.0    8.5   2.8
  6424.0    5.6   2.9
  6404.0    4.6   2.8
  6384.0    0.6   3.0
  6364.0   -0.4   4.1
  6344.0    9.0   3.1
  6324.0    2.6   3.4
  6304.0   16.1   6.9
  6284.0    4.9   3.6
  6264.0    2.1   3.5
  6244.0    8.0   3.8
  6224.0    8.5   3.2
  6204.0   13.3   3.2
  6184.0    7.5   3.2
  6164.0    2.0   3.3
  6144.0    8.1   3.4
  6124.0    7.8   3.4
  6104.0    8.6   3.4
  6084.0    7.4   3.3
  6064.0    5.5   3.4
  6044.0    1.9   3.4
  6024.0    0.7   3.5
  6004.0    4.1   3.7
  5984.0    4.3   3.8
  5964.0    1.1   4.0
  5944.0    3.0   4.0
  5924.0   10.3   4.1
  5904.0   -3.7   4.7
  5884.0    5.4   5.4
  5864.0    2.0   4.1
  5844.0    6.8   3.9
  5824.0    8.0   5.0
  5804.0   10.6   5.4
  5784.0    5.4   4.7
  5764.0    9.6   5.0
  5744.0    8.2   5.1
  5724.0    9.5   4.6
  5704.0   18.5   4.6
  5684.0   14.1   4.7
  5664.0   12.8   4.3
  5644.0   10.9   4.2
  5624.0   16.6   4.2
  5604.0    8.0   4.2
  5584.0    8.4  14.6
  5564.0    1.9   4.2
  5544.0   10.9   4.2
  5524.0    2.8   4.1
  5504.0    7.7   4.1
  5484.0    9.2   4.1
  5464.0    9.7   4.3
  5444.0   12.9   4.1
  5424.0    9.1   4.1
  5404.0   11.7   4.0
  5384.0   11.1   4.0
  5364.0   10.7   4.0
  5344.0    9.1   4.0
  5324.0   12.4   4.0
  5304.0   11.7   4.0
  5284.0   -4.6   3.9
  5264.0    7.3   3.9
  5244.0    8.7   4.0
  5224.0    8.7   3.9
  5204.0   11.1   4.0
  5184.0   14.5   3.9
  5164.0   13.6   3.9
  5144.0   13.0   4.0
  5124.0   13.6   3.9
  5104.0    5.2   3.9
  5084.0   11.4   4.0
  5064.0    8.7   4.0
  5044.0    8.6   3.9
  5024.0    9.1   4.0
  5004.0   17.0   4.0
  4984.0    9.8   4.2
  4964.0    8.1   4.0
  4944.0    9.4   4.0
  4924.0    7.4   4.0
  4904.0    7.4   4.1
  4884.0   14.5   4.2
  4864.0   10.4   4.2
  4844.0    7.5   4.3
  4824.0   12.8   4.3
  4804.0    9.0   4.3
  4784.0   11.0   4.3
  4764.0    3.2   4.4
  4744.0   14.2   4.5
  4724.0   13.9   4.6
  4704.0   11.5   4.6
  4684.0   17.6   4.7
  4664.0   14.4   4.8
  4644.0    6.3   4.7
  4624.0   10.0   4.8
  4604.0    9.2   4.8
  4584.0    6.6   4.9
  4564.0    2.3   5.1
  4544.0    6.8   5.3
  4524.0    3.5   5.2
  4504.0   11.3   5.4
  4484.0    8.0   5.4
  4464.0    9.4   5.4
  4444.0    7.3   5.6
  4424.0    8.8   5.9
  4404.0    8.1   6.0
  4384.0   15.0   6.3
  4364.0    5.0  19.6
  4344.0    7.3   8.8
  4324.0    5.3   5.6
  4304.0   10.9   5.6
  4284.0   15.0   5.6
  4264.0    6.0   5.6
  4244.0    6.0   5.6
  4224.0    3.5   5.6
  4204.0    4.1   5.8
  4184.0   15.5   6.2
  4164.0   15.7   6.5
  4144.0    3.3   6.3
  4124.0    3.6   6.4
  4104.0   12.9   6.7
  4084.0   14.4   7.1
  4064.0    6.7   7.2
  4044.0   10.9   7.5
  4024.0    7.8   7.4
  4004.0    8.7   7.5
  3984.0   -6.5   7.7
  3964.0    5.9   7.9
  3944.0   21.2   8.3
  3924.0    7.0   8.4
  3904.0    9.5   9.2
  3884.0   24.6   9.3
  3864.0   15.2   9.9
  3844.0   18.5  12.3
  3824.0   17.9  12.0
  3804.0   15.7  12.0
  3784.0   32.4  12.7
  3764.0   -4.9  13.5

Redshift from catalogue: 0.06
